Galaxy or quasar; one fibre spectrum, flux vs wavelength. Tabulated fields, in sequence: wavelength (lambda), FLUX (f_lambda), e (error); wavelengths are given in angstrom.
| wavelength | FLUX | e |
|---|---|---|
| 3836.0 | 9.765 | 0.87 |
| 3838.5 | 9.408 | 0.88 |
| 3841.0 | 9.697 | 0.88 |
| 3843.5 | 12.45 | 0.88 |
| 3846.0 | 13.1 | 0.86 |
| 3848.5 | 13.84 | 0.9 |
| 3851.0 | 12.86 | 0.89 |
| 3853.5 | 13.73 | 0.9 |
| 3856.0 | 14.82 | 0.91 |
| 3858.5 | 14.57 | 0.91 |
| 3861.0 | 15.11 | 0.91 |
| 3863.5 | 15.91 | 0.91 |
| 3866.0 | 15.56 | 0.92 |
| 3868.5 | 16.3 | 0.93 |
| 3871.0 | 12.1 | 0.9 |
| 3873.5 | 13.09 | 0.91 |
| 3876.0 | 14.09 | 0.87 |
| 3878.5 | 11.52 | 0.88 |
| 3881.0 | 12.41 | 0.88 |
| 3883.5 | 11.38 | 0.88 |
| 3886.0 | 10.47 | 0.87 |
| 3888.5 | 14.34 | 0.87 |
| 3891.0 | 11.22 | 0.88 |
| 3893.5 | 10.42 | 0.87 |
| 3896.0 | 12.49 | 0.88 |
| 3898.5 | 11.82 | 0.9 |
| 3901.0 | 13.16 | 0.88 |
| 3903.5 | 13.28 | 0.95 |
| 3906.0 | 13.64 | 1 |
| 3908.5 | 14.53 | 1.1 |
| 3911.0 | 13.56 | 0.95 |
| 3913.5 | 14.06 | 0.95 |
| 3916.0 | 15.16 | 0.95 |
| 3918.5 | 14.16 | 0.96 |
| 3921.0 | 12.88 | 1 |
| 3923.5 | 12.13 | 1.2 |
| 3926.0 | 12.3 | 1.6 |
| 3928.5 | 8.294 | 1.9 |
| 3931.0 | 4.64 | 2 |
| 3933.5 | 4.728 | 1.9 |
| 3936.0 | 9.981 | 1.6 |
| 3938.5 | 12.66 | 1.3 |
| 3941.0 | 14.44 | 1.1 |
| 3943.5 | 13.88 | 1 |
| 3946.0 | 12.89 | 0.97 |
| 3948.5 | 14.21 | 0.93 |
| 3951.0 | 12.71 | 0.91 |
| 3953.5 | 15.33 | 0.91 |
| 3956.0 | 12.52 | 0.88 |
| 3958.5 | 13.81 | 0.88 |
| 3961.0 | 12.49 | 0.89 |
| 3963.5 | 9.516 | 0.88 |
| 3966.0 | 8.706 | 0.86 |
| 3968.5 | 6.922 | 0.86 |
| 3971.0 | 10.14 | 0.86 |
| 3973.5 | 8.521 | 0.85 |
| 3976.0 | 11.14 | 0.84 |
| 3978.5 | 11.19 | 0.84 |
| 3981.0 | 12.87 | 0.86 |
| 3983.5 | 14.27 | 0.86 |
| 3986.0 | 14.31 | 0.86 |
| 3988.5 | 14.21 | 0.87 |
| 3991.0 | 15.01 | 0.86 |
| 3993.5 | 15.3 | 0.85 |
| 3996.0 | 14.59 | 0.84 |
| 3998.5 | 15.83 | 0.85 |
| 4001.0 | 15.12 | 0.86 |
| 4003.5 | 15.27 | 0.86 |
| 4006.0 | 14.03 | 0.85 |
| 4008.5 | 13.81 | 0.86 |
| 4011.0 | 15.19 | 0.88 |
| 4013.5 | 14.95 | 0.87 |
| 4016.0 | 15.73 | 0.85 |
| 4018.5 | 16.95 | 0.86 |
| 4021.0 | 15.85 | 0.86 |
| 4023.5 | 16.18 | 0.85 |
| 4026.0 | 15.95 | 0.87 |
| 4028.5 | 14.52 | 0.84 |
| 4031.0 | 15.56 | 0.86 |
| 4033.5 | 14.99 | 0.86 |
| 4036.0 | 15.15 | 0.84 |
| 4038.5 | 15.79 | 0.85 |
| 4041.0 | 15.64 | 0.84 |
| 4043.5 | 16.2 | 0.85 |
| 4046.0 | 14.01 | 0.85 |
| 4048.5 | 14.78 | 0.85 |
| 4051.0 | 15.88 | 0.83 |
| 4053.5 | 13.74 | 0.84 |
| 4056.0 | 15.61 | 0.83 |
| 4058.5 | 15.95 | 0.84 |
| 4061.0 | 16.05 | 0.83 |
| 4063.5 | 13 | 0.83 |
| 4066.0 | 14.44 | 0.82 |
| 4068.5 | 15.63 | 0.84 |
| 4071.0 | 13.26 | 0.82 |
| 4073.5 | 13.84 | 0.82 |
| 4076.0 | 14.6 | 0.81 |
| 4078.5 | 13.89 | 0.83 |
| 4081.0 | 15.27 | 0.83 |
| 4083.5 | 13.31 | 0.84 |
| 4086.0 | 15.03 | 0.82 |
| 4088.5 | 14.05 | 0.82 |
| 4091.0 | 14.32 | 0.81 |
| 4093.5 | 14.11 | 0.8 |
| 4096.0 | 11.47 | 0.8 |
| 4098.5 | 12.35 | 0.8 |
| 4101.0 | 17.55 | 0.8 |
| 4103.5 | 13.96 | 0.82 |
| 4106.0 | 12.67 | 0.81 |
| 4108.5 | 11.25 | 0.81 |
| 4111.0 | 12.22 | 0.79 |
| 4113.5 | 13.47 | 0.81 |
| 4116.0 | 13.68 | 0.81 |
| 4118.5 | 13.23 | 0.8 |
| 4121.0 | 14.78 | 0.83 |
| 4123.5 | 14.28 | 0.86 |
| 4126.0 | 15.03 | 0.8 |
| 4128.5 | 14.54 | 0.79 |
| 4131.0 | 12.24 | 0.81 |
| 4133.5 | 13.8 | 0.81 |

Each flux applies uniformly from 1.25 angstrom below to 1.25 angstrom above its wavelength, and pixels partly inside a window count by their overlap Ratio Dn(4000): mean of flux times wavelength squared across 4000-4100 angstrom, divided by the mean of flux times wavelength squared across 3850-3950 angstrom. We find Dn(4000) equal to 1.25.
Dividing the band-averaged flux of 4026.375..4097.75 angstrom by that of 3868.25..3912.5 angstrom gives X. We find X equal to 1.2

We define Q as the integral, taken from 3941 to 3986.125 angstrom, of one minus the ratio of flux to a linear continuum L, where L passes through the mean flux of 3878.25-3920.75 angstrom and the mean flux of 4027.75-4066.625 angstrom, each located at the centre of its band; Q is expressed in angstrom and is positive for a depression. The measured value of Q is 6.0 angstrom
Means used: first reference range 12.8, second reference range 15.1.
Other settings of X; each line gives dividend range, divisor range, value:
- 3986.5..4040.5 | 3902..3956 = 1.23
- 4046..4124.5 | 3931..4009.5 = 1.13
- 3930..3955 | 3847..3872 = 0.80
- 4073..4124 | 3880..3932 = 1.12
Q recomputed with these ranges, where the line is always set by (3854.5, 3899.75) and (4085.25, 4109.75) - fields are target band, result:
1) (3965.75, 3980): 4.1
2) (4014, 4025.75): -2.3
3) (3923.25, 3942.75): 5.0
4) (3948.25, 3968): 1.9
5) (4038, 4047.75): -1.3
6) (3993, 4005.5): -1.6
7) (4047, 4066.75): -2.0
